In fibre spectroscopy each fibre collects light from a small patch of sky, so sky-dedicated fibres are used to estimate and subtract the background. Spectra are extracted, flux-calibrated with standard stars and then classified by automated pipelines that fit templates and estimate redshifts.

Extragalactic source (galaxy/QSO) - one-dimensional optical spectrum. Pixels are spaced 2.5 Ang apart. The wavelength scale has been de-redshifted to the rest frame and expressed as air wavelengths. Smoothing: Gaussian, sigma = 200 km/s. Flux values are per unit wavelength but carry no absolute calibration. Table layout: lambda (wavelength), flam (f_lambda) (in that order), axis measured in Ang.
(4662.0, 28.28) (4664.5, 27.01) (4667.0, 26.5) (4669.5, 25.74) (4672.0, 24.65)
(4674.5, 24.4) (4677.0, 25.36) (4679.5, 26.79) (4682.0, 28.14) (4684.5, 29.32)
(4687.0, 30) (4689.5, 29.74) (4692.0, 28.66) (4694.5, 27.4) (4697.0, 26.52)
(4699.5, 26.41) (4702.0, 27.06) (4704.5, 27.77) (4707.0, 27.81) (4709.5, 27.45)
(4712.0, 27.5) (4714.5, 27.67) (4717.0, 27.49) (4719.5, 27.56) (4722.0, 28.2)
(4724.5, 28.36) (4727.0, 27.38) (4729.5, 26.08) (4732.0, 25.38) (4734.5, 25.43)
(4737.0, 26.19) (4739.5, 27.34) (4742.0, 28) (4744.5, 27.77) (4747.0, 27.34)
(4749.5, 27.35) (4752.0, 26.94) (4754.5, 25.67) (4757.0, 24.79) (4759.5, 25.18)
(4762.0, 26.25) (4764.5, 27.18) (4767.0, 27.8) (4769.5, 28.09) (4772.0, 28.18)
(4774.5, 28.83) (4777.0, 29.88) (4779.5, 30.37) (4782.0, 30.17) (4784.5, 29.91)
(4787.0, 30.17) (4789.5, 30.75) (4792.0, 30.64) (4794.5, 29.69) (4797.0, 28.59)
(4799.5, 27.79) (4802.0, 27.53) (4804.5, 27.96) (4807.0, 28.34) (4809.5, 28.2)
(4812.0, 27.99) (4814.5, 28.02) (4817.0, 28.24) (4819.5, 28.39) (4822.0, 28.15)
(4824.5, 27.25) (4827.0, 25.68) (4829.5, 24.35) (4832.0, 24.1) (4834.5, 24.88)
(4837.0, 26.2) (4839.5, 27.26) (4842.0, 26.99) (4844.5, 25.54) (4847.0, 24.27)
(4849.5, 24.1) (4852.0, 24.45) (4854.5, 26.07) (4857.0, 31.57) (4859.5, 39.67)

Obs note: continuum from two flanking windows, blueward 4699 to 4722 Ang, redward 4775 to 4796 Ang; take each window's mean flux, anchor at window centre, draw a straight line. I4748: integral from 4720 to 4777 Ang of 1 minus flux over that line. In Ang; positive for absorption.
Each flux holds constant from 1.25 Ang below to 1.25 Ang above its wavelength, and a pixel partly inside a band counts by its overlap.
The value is 3.5 Ang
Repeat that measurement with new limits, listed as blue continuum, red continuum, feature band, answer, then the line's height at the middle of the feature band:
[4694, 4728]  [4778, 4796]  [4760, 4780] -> 1.00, 29.6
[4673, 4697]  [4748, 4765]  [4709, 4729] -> -0.52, 27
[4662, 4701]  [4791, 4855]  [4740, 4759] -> 0.18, 27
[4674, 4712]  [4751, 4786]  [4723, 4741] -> 0.70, 27.7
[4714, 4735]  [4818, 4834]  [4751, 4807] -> -3.45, 26.7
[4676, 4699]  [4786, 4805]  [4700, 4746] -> 1.83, 28.4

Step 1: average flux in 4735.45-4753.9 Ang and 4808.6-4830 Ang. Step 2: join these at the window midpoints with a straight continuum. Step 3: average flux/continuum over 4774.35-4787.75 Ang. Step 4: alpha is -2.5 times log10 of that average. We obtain -0.10 mag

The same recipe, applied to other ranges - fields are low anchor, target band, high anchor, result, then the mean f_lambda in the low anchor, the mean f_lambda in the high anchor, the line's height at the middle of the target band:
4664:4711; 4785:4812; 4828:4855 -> -0.124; 27.2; 25.3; 25.8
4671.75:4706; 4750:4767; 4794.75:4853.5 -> 0.035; 27.4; 26.8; 27.1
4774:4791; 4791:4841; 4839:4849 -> 0.012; 30.1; 25.8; 27.7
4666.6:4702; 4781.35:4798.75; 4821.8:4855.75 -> -0.149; 27.1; 25.6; 26.1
